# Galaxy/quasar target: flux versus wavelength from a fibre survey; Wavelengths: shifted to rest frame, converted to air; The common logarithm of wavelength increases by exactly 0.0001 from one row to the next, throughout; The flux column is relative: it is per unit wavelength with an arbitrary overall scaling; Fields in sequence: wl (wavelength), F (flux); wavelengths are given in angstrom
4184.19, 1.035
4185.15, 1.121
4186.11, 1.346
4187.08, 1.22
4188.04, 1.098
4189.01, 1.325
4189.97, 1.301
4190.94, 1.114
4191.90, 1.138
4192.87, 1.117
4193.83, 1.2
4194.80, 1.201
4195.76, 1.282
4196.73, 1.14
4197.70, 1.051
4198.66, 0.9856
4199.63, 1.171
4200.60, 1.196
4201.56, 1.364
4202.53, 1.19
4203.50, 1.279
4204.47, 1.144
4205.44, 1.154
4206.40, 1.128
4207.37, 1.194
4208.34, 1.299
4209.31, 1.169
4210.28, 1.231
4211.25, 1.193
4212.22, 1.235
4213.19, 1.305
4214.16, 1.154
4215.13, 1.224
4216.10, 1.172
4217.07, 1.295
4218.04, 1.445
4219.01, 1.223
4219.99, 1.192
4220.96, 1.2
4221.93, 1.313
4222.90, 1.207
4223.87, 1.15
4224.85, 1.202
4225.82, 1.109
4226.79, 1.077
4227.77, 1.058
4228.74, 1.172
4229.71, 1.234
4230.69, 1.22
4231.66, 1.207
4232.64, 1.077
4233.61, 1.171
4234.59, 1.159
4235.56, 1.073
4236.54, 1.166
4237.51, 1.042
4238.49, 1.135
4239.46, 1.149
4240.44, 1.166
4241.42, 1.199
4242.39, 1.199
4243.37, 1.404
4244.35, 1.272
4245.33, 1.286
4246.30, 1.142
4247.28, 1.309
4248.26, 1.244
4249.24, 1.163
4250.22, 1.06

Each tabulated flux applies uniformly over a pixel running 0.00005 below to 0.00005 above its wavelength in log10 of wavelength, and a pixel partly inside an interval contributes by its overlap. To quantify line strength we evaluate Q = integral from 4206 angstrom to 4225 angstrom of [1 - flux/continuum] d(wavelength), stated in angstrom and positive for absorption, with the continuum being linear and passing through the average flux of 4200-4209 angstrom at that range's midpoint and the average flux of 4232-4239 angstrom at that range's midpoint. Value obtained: -0.7 angstrom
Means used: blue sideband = 1.22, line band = 1.23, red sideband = 1.12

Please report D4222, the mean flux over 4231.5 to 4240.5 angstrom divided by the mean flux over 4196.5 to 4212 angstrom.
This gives 0.96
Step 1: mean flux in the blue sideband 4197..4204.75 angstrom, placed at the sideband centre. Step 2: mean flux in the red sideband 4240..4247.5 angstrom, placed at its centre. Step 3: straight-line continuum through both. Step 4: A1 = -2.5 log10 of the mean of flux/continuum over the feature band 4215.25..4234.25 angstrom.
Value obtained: 0.01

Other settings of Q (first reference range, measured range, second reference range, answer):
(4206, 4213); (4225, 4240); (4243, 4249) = 1.3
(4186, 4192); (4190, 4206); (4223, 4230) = 0.3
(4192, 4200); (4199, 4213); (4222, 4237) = -0.8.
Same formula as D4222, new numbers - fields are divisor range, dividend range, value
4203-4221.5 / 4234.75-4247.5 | 0.98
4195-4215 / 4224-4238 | 0.96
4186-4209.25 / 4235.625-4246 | 1.00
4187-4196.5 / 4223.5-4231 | 0.96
